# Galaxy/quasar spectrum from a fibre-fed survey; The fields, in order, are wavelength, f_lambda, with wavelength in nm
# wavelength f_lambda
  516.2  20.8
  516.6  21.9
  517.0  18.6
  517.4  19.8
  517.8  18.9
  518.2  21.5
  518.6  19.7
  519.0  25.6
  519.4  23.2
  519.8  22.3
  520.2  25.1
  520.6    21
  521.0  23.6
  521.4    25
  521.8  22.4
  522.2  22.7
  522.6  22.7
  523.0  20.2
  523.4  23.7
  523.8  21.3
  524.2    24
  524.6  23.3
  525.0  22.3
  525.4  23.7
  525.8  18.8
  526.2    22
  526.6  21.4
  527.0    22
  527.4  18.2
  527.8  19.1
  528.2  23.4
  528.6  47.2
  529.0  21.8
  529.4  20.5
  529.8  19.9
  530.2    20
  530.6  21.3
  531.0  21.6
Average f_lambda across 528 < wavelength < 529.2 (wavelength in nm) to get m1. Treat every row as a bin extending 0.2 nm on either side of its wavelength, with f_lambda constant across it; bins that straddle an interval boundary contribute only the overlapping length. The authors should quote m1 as 30.8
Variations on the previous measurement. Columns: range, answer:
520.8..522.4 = 23.4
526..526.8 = 21.7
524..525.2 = 23.2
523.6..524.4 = 22.6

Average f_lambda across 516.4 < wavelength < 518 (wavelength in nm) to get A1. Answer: 19.8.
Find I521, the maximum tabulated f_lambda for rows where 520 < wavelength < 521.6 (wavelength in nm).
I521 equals 25.1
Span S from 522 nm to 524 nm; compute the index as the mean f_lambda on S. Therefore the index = 22.1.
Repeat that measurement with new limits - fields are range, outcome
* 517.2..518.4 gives 20.1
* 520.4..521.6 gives 23.2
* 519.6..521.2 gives 23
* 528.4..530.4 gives 25.9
